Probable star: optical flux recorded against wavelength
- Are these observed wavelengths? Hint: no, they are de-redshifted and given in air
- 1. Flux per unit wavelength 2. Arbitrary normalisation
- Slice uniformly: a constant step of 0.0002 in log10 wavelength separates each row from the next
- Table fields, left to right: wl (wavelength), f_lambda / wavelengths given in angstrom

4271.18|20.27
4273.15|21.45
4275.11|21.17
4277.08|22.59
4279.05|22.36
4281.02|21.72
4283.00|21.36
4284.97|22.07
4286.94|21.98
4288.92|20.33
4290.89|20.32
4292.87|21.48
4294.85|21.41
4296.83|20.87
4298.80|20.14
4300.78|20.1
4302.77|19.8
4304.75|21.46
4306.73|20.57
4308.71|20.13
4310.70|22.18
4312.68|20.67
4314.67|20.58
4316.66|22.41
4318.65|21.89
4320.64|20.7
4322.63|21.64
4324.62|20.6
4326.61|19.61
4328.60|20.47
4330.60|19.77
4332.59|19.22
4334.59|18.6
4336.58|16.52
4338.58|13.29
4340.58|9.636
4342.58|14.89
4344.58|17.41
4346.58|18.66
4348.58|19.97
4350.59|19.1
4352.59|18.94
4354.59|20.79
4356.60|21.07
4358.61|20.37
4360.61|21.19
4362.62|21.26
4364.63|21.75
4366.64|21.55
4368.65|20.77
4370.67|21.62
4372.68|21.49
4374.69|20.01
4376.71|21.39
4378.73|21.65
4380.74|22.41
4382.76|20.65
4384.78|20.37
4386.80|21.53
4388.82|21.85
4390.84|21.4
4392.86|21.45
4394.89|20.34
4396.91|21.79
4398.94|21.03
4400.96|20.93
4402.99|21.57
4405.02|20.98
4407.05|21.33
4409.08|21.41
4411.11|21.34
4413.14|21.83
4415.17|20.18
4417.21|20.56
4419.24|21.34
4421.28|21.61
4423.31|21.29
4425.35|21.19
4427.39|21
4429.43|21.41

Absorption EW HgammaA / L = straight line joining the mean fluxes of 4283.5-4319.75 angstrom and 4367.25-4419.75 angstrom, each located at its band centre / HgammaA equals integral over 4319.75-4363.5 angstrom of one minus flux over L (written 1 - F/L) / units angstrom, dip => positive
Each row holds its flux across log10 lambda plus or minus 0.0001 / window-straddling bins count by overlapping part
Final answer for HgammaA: 4.8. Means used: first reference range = 21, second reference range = 21.2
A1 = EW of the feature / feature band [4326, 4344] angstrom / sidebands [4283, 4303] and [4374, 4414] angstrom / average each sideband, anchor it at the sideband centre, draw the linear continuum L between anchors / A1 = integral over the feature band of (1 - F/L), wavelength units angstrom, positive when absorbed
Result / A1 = 3.6 angstrom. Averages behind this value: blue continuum 20.9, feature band 16.8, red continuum 21.3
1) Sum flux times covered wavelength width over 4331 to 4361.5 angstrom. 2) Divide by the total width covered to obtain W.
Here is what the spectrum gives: 18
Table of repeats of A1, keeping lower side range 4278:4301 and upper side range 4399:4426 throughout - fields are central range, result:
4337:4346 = 3.0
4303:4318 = 0.1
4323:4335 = 0.8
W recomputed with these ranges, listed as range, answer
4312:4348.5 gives 18.7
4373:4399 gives 21.2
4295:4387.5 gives 20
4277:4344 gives 20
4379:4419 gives 21.2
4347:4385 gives 20.8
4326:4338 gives 18.8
